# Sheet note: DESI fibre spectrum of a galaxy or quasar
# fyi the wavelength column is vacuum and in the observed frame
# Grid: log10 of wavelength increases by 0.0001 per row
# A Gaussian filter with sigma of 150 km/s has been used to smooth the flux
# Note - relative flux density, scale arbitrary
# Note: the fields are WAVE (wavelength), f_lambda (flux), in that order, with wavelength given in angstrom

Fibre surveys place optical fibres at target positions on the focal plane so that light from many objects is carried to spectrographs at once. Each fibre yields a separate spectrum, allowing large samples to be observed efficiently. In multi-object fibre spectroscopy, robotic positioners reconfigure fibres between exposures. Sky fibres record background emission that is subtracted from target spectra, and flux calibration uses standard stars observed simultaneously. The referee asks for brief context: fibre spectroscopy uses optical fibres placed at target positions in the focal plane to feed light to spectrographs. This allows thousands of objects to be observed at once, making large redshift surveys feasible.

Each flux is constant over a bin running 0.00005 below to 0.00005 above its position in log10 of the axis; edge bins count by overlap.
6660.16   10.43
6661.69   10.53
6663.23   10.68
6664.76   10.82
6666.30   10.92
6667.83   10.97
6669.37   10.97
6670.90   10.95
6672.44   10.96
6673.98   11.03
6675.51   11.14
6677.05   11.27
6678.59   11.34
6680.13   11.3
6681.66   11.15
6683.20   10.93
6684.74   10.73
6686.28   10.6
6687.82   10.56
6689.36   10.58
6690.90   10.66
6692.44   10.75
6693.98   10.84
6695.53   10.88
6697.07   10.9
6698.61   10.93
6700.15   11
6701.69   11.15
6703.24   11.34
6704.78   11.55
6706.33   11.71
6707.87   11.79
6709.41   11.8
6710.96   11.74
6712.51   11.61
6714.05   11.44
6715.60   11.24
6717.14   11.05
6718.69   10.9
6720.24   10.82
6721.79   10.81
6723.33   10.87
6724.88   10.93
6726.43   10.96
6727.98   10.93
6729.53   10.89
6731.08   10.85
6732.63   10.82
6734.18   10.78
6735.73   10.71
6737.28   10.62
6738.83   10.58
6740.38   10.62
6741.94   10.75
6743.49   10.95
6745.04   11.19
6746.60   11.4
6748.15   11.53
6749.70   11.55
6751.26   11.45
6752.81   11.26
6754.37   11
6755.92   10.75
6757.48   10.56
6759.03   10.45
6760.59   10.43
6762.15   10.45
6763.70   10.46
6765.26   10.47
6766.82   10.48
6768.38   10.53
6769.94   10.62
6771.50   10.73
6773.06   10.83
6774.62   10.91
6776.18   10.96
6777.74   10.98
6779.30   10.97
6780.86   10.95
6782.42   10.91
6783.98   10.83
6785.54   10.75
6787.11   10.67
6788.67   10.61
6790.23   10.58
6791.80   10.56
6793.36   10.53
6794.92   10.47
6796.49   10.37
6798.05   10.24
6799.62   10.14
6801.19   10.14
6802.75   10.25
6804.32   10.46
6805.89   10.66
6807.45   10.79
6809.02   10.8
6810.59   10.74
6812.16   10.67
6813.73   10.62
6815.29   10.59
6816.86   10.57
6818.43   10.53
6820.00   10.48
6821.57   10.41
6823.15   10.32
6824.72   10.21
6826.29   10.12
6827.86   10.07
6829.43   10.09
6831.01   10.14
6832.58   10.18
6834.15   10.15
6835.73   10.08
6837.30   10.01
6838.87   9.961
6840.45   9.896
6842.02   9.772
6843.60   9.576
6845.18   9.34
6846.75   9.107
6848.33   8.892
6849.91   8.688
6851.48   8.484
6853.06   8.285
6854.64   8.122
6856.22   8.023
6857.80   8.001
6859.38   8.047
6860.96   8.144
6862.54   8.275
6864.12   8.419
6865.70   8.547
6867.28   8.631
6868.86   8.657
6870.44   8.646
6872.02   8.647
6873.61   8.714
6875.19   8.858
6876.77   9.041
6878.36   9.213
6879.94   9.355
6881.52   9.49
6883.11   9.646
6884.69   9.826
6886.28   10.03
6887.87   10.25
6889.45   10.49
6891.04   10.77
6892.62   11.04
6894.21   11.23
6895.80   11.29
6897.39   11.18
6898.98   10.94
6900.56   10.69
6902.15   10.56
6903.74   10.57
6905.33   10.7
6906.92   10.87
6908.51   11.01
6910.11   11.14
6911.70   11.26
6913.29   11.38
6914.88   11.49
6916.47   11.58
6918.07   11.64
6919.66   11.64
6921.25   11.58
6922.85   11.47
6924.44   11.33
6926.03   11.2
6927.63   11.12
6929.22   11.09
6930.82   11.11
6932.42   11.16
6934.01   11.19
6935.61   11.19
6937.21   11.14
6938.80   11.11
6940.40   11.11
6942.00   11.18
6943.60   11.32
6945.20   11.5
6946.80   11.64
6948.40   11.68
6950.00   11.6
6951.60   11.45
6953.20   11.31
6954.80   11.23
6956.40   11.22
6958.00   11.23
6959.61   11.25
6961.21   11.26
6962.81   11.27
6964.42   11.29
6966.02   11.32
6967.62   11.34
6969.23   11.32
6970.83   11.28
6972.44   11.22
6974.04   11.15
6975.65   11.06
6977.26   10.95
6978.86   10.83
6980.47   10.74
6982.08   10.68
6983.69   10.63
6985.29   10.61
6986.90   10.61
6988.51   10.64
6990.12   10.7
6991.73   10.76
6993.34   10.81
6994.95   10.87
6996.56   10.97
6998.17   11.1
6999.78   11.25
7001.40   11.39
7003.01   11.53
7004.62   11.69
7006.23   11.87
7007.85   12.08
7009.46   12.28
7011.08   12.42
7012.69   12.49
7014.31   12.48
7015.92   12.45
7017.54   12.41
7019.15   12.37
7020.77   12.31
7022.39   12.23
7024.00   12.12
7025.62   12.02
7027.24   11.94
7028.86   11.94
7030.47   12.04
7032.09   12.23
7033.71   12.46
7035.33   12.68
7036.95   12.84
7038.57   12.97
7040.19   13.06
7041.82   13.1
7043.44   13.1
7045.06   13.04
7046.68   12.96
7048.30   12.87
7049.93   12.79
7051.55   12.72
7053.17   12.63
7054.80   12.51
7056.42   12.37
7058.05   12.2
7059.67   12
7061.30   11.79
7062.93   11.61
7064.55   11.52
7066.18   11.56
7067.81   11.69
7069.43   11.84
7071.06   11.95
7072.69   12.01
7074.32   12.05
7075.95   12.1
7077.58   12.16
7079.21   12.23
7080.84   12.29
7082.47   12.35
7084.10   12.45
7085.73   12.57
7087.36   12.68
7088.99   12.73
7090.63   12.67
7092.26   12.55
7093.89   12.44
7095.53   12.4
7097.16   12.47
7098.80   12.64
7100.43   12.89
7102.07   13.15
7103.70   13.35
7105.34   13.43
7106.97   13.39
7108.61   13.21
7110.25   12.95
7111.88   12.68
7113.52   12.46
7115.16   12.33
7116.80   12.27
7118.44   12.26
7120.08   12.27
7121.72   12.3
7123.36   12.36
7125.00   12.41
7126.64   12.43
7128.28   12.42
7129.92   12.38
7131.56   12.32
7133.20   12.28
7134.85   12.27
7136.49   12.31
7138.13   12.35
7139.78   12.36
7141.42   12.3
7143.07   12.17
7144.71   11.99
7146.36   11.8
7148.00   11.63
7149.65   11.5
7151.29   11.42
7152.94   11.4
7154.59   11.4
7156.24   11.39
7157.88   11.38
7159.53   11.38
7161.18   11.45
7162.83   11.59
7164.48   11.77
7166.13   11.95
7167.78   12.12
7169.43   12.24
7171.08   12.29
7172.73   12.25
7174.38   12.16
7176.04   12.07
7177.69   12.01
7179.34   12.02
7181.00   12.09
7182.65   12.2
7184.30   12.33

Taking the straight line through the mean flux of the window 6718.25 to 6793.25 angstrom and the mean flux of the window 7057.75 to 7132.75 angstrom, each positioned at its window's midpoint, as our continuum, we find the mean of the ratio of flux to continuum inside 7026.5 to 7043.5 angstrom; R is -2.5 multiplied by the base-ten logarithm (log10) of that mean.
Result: -0.04 mag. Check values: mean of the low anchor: 10.8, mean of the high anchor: 12.4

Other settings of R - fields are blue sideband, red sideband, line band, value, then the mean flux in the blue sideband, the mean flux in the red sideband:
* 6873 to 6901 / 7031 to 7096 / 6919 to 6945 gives -0.05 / 10.1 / 12.4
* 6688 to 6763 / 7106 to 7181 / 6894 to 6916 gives 0.04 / 11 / 12.1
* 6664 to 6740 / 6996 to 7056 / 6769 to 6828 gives 0.08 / 11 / 12.3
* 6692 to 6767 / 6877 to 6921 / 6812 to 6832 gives 0.05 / 11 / 10.7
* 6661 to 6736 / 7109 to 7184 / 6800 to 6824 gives 0.08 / 11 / 12.1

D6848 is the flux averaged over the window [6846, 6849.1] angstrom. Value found 8.99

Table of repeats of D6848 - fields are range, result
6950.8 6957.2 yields 11.3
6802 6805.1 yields 10.3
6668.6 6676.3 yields 11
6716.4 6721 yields 10.9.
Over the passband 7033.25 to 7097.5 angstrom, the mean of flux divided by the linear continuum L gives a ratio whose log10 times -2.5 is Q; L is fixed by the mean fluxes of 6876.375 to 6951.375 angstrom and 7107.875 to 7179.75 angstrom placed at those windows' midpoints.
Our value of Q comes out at -0.06 mag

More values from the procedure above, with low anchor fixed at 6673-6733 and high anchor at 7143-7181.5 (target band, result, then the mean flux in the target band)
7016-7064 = -0.08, 12.5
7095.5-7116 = -0.10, 12.9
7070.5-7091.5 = -0.06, 12.3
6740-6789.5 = 0.03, 10.8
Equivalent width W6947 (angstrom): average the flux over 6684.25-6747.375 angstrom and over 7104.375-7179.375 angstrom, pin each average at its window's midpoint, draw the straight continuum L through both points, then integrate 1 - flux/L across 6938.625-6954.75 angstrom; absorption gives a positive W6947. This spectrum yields 0.3 angstrom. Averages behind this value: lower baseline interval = 11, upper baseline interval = 12.2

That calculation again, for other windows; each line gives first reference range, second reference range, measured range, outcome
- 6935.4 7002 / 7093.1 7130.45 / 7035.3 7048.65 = -1.2 angstrom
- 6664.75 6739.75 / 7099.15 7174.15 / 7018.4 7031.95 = -0.2 angstrom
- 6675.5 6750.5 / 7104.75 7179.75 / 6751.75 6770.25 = 0.9 angstrom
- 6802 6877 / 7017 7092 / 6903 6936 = -2.0 angstrom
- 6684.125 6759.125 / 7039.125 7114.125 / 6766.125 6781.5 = 0.6 angstrom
